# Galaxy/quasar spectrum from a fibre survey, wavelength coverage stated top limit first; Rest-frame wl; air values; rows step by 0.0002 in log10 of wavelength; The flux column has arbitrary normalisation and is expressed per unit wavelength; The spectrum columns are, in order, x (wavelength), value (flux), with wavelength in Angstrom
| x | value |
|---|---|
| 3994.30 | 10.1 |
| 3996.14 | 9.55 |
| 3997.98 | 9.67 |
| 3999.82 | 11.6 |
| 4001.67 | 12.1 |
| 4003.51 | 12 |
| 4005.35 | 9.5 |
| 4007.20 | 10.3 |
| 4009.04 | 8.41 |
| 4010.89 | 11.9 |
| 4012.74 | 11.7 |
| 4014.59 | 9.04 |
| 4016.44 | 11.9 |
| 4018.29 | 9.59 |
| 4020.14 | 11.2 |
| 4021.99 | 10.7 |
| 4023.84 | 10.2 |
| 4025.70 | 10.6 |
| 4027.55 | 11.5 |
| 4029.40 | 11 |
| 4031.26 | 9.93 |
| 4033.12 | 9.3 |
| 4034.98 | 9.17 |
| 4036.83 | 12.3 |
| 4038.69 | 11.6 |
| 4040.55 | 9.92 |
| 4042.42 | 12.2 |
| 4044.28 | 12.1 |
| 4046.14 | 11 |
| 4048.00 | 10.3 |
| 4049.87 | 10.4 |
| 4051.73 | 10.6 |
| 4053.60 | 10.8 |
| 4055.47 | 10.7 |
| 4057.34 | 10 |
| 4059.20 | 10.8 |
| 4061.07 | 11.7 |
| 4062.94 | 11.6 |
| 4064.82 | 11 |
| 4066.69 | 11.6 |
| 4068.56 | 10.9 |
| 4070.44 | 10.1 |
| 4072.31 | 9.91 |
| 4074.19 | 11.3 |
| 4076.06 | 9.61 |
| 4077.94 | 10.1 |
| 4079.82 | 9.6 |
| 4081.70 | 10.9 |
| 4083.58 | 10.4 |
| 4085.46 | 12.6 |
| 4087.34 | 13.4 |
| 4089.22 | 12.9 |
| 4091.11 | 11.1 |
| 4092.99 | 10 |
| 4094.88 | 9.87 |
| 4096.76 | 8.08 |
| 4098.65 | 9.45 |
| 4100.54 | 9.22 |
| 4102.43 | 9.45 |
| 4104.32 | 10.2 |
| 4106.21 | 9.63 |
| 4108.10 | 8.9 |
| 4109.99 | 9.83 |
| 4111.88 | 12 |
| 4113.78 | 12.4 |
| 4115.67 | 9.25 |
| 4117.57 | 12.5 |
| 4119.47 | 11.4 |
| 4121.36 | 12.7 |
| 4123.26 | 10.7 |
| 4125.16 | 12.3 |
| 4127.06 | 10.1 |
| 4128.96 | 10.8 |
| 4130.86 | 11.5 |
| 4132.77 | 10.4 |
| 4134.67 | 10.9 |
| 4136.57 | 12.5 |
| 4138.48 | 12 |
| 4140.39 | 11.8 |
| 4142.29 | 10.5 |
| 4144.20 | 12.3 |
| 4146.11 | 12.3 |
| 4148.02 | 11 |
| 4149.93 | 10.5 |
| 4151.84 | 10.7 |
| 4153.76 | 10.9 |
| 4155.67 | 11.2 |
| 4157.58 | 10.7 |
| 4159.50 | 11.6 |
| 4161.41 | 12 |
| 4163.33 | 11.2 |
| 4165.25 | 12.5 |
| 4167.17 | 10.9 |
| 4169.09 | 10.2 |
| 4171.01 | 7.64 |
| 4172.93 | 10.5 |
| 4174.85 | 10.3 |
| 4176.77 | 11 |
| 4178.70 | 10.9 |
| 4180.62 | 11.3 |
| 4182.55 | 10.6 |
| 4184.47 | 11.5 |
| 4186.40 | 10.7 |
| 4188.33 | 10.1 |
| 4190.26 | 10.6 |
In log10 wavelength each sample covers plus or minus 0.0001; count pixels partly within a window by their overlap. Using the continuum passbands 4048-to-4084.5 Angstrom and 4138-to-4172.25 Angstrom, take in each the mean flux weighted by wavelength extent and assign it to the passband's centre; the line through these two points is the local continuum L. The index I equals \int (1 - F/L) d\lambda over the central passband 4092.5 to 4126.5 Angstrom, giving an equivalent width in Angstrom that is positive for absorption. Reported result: 1.29 Angstrom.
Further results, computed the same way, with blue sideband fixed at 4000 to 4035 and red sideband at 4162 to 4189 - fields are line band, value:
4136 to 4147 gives -1.25 Angstrom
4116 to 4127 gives -1.00 Angstrom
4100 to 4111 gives 1.11 Angstrom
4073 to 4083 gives 0.31 Angstrom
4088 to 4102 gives 0.66 Angstrom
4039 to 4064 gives -0.81 Angstrom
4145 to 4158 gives -0.48 Angstrom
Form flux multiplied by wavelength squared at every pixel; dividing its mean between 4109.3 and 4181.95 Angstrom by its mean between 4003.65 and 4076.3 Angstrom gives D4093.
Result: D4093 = 1.1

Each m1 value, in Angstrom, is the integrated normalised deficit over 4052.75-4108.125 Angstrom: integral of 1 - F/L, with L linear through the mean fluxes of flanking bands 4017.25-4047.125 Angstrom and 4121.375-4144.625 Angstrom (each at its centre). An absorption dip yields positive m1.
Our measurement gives 2.5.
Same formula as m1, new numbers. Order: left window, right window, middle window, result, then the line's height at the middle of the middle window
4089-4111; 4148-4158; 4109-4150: -3.95 Angstrom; 10.4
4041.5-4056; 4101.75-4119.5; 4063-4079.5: 0.40 Angstrom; 10.8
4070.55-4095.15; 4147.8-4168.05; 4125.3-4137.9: -0.05 Angstrom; 11.1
